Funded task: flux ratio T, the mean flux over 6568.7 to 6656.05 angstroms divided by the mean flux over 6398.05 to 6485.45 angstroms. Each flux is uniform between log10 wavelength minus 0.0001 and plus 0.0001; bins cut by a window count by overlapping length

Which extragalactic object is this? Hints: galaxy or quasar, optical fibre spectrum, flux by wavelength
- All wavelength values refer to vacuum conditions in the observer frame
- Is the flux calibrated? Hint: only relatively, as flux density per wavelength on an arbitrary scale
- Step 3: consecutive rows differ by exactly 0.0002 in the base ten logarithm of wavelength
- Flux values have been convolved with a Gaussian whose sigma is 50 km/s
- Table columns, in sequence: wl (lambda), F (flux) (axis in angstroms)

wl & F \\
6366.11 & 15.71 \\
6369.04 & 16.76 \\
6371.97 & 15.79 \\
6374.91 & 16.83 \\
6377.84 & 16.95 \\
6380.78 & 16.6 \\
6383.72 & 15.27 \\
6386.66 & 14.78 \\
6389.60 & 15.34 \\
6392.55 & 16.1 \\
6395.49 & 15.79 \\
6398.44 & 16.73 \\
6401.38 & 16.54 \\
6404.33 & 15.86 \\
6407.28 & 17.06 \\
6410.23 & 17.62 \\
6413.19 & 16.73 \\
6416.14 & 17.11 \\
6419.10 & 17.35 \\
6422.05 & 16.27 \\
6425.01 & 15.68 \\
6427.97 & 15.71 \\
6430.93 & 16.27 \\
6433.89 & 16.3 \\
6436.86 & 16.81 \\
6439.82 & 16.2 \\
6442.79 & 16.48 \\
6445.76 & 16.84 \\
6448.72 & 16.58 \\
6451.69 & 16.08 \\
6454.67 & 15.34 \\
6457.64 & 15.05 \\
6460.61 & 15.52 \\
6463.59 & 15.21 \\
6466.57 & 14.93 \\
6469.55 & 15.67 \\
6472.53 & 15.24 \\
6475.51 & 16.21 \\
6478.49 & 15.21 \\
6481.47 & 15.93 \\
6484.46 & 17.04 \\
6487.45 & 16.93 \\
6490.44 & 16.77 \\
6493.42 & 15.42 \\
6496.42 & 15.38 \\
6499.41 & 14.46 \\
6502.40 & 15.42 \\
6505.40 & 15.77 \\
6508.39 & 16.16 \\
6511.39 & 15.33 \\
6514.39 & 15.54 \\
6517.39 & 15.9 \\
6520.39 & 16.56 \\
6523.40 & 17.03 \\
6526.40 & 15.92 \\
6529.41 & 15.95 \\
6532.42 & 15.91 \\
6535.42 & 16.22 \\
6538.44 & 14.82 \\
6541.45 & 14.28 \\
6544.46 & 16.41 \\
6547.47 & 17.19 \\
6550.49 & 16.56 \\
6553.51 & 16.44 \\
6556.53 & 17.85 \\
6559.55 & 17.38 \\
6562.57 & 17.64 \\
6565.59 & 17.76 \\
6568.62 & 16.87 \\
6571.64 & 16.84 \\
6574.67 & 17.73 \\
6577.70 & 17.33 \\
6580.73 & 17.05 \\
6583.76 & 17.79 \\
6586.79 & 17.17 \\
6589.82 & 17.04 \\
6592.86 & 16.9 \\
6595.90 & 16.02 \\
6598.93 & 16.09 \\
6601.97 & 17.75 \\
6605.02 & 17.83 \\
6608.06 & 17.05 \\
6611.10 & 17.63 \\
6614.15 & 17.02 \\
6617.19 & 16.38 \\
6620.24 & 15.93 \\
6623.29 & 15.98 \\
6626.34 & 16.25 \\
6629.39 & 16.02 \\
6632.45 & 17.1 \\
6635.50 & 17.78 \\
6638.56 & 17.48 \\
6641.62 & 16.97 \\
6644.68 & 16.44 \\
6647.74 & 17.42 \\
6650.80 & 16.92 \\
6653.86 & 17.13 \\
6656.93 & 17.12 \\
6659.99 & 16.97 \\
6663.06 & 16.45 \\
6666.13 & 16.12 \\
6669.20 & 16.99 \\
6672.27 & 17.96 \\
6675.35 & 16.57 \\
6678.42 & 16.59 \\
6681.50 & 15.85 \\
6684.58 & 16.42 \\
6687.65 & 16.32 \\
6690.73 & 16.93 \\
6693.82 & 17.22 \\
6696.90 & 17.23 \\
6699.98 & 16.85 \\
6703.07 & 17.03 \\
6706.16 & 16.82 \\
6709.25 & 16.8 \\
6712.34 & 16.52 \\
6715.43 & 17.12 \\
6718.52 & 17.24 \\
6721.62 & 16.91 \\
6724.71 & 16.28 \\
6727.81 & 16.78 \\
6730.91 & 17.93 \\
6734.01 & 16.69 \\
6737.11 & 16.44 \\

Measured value 1.05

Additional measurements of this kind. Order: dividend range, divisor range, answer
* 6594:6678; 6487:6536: 1.06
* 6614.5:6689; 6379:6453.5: 1.02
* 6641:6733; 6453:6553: 1.07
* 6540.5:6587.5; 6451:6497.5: 1.08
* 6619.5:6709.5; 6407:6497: 1.04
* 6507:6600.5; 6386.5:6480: 1.03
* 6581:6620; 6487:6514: 1.09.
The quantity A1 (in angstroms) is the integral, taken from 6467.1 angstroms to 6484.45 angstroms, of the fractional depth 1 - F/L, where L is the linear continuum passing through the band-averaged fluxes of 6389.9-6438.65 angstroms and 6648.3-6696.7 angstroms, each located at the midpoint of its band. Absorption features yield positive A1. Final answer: 0.9 angstroms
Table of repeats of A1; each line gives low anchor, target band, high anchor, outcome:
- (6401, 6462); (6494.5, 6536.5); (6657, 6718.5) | 1.7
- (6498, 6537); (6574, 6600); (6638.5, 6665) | -0.9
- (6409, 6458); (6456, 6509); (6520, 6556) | 2.0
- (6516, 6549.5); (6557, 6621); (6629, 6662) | -2.3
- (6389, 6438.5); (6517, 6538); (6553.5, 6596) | 1.1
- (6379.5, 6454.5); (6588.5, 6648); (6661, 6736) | -0.6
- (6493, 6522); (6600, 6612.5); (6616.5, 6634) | -1.0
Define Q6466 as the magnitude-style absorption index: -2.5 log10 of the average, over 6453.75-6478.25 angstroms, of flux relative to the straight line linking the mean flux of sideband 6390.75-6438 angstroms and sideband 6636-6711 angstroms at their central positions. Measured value 0.080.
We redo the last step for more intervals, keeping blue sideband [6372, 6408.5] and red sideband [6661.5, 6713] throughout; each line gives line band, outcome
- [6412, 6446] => -0.02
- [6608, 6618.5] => -0.03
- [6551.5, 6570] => -0.05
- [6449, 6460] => 0.04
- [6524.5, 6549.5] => 0.04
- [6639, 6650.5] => -0.02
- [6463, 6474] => 0.07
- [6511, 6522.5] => 0.03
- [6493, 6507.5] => 0.07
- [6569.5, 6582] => -0.05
